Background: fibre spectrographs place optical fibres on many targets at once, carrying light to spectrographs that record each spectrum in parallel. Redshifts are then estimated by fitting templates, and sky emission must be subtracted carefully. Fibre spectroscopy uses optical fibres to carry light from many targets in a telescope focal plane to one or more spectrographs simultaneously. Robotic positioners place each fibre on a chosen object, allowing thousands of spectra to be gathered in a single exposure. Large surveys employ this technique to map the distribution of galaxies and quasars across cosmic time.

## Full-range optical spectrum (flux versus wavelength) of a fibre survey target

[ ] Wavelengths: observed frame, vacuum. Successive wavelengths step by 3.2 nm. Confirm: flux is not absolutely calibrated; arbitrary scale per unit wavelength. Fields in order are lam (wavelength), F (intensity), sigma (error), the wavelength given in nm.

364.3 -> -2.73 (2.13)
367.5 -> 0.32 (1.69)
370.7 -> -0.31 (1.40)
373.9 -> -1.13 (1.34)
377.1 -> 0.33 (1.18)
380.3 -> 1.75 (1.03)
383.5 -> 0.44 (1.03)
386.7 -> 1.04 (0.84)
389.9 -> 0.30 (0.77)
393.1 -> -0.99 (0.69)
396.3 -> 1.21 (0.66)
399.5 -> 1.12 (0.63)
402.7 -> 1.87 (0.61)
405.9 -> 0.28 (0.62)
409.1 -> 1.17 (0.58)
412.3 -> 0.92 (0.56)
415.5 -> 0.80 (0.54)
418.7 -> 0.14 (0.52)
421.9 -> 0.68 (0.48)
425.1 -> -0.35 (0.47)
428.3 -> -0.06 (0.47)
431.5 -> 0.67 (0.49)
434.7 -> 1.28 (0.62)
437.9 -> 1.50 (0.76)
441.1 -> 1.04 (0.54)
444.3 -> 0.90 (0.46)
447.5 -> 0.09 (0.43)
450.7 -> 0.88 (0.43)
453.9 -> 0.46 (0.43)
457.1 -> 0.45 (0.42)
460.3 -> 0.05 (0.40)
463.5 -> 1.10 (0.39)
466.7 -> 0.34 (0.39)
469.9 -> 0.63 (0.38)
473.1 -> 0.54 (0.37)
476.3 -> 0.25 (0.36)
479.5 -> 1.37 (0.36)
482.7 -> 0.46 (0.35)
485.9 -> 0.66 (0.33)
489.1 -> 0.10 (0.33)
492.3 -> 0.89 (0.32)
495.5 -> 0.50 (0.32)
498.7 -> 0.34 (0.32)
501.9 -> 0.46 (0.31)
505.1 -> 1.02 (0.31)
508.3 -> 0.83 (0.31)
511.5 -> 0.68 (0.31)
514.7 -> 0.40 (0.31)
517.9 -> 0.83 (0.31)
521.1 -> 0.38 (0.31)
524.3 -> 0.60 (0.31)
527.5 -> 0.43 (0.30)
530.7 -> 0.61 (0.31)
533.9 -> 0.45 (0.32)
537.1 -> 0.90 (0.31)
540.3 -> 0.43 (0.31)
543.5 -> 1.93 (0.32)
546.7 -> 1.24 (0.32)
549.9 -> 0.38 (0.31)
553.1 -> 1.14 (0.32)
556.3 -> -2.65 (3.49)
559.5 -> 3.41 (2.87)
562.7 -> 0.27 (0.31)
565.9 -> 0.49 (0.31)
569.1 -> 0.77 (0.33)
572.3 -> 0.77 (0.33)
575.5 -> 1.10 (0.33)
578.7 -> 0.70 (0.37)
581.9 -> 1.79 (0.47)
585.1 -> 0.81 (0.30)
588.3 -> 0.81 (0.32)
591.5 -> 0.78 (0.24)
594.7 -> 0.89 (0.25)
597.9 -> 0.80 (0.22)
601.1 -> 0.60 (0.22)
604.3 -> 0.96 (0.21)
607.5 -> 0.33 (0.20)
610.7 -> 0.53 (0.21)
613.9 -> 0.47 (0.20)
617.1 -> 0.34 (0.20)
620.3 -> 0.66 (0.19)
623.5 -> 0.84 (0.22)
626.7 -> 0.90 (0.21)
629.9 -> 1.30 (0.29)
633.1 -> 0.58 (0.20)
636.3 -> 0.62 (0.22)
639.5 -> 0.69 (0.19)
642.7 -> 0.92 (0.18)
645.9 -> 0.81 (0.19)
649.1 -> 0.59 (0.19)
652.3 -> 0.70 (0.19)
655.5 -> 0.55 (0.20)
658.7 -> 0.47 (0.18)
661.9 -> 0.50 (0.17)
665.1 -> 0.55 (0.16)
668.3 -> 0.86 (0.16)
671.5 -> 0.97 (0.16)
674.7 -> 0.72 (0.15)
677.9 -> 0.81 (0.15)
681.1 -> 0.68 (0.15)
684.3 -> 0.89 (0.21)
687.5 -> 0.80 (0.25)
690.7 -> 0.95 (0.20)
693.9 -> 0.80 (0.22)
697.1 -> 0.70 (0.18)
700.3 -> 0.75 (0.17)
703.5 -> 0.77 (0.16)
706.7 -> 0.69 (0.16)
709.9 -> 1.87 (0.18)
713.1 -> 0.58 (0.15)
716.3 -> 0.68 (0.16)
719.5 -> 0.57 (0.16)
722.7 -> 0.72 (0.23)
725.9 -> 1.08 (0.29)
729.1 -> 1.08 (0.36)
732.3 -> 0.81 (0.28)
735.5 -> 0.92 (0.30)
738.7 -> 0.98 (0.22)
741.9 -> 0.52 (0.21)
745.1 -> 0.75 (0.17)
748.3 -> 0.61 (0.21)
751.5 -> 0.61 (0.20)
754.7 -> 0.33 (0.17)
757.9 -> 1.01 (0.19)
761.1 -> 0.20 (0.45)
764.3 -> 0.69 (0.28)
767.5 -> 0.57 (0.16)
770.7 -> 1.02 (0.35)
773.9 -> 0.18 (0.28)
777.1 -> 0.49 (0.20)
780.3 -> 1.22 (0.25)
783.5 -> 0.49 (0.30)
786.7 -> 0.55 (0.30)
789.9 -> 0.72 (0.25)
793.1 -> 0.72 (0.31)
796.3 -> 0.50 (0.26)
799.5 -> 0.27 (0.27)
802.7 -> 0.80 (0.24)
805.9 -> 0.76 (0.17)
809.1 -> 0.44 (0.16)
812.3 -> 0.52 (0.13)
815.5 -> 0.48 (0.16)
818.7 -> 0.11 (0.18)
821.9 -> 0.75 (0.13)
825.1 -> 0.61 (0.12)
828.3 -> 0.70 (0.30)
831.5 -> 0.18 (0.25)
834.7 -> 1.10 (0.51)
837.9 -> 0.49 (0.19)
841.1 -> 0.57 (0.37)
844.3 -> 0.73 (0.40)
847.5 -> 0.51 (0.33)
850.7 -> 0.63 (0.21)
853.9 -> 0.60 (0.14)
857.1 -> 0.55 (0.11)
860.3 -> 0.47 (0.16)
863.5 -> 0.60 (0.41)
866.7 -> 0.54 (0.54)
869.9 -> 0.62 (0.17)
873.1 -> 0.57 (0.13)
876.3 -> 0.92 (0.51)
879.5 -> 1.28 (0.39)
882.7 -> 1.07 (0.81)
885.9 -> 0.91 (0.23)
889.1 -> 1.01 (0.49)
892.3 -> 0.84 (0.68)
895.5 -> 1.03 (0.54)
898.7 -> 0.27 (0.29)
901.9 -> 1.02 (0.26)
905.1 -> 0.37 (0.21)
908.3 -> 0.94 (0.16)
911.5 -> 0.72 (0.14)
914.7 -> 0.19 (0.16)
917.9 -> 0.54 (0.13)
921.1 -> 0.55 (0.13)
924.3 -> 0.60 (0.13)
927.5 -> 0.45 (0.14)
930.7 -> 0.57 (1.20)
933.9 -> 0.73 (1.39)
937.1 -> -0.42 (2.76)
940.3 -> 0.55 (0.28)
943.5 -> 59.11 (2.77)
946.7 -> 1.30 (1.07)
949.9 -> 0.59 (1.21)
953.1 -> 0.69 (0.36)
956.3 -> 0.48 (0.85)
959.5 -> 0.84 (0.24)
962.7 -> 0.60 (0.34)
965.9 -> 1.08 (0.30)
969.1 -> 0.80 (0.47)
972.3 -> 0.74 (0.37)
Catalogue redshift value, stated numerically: 0.083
